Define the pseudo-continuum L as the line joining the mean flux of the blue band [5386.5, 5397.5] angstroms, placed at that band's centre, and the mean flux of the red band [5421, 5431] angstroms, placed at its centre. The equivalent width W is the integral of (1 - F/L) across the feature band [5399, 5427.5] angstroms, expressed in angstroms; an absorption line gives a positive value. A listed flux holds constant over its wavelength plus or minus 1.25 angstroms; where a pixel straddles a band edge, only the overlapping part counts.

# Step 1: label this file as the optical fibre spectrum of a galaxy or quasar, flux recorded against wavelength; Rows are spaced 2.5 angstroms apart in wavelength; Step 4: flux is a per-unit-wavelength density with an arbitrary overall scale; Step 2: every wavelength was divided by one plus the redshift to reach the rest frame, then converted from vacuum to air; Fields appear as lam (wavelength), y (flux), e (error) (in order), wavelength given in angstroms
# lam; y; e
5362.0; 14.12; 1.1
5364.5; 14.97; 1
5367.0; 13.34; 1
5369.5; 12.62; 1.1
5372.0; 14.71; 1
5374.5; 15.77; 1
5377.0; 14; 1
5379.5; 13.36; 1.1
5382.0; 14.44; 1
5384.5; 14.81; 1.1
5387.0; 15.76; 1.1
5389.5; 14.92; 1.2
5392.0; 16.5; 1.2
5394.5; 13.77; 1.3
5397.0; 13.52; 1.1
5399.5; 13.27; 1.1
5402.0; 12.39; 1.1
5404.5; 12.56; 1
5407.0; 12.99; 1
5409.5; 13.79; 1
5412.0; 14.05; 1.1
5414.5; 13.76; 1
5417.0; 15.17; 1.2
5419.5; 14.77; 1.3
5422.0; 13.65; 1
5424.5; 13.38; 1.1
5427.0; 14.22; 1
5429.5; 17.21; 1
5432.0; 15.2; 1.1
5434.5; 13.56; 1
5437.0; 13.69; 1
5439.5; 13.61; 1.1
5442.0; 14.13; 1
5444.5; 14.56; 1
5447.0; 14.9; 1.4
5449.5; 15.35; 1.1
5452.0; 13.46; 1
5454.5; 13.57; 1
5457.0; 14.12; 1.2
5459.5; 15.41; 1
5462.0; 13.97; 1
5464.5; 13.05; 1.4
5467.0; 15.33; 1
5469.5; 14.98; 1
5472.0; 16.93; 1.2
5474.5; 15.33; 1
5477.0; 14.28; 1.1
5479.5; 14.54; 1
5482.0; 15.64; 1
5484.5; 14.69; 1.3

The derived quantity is 2.1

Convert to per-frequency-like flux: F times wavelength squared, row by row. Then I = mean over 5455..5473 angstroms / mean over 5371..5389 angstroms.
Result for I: 1.03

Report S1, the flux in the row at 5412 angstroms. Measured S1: 14.05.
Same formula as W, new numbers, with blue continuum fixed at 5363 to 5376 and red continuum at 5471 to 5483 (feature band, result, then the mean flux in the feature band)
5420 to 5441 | 0.75 angstroms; 14.3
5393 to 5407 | 1.36 angstroms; 13.2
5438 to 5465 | 1.50 angstroms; 14.2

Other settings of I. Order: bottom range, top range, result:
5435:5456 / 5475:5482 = 1.05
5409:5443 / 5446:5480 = 1.04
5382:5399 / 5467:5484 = 1.07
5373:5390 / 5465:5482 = 1.07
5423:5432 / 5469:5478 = 1.05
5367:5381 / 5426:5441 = 1.06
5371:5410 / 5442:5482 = 1.06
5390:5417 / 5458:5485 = 1.11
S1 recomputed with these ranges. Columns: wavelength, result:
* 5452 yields 13.46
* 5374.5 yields 15.77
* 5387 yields 15.76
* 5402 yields 12.39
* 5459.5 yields 15.41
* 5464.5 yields 13.05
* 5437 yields 13.69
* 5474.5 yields 15.33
